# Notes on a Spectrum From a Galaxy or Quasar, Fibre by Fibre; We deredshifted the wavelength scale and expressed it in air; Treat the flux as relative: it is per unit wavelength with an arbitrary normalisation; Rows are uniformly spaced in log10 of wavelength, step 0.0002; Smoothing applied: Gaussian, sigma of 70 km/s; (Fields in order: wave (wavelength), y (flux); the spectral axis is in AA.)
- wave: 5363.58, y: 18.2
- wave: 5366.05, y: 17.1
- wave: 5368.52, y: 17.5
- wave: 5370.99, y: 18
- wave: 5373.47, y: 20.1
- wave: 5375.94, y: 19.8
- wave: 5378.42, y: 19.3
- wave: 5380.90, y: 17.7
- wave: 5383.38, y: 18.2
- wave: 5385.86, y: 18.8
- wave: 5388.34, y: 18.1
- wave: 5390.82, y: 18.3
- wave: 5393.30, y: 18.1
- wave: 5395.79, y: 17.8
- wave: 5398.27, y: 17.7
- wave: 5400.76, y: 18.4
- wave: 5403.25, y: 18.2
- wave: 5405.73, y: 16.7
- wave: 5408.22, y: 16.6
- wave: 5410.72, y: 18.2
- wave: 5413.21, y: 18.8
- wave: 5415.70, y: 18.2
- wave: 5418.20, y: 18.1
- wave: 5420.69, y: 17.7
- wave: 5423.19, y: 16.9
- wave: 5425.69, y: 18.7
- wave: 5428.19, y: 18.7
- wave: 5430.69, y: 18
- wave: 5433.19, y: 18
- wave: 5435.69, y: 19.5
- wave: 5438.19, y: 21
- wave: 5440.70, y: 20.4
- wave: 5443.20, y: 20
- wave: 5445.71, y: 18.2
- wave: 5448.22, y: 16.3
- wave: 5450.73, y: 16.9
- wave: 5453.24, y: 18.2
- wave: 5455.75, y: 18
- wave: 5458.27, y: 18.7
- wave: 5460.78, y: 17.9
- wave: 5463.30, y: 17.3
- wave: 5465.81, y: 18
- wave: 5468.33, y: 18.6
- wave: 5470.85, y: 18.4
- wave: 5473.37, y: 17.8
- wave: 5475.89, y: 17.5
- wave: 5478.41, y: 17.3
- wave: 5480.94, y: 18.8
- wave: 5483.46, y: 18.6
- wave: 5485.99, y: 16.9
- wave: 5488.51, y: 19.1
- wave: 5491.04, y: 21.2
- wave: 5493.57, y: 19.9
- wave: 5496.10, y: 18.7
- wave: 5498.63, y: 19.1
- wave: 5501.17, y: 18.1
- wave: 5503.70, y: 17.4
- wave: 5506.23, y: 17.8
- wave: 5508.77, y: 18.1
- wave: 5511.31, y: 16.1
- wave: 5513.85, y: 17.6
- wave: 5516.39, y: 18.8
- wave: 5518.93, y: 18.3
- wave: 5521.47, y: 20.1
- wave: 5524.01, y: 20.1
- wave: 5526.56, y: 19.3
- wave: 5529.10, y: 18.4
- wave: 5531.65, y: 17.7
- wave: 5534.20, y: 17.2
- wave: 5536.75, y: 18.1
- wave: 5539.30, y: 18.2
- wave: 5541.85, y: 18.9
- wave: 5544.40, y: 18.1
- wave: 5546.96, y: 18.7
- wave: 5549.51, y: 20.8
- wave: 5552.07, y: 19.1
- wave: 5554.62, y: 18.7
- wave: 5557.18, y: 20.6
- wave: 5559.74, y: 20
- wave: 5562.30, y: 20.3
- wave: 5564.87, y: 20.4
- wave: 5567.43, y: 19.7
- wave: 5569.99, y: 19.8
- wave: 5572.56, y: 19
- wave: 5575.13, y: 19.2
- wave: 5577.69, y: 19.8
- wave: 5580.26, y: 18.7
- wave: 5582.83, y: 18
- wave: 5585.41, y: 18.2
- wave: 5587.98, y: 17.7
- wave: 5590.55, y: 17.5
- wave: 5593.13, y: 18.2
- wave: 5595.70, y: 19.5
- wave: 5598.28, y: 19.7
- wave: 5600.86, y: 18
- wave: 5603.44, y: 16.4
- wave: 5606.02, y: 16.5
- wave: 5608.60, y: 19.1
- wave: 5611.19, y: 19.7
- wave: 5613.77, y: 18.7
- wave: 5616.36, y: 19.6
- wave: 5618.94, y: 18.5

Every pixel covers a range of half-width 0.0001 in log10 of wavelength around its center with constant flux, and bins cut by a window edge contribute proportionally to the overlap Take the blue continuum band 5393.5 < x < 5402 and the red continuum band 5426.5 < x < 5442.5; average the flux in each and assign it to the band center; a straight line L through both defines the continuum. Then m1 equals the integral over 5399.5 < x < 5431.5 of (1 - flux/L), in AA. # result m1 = 1.1 AA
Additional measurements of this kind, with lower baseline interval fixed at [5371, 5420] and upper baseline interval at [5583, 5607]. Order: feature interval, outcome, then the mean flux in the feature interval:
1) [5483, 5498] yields -0.8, 19.1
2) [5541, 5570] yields -2.5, 19.6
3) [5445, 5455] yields 0.4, 17.4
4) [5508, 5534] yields -0.5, 18.4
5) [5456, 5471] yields 0.0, 18.1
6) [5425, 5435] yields -0.1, 18.4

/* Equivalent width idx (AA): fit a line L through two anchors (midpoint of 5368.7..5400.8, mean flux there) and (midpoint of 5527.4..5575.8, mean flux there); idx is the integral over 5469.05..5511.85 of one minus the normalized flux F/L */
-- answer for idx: 1.2 AA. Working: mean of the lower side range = 18.5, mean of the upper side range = 19.1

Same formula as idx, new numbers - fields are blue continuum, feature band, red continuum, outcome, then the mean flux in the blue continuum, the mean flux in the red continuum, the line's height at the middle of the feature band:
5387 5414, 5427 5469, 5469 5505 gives -0.5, 17.9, 18.5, 18.2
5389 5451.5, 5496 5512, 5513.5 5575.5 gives 0.8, 18.2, 19.1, 18.8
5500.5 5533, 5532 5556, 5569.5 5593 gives -0.3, 18.3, 18.6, 18.4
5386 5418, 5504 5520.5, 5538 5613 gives 0.7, 18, 18.9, 18.6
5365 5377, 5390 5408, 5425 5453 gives 0.8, 18.5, 18.7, 18.6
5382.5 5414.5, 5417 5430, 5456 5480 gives 0.0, 18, 18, 18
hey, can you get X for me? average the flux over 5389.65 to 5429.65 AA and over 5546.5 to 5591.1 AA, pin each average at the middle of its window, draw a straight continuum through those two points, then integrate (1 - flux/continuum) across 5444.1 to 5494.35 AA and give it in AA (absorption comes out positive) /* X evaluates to 0.72 AA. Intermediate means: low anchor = 17.9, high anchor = 19.3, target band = 18.2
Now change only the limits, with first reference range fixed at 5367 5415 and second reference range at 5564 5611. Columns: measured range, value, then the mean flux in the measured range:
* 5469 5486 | 0.38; 18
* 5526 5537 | 0.27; 18.1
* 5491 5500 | -0.52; 19.5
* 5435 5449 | -0.76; 19.3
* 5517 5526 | -0.45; 19.4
